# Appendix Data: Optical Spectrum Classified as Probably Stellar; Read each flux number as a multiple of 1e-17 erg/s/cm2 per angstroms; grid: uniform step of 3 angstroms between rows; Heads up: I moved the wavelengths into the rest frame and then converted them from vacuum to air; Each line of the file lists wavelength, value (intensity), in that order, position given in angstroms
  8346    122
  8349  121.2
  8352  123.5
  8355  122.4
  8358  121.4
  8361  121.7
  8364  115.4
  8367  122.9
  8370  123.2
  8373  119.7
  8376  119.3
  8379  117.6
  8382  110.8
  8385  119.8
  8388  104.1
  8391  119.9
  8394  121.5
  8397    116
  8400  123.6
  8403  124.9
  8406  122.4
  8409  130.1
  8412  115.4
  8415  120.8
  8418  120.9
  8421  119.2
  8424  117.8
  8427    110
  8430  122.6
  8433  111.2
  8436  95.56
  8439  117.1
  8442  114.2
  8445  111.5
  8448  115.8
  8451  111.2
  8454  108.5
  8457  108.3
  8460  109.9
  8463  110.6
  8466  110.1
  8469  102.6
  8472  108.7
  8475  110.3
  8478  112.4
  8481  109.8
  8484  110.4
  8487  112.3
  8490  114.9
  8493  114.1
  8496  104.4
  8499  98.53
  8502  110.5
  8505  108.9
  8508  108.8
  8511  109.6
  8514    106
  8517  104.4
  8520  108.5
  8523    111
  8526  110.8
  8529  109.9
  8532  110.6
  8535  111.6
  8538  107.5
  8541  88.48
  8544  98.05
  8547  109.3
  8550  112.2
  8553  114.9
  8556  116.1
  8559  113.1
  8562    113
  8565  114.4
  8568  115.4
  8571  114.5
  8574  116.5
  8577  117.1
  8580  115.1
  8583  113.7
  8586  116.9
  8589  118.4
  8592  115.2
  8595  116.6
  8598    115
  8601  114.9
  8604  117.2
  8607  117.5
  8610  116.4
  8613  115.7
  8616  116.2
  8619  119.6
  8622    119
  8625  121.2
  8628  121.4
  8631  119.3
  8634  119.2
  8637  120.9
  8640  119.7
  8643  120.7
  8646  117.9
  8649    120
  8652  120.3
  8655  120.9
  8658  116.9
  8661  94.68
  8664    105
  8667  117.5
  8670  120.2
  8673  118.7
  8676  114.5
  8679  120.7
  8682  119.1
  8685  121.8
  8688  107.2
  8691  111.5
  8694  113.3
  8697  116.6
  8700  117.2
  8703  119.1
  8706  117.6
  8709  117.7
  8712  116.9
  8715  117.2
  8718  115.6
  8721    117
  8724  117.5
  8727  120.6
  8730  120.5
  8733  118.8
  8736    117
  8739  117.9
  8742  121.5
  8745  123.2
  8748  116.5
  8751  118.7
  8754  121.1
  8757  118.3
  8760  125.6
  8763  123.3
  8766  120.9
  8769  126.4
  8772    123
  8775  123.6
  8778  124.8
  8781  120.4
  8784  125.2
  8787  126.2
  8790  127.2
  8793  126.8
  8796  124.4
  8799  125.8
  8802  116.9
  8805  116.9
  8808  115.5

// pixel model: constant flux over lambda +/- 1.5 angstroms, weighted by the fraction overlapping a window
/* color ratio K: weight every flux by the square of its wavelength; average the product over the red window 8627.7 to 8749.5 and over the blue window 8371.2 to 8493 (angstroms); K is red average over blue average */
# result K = 1.09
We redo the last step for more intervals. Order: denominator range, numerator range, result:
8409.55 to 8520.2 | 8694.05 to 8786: 1.15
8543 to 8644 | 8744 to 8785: 1.09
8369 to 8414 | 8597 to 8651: 1.05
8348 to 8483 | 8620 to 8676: 1.07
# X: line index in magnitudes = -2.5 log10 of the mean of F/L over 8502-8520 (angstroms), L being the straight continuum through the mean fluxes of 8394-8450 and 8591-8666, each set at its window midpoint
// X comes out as 0.09 mag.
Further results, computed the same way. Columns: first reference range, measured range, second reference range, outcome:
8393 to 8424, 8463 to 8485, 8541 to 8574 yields 0.073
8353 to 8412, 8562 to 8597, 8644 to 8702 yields 0.011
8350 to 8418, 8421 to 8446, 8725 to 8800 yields 0.068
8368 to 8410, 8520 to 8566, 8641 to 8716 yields 0.080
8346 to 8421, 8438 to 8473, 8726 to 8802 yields 0.092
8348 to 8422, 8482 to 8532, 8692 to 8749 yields 0.097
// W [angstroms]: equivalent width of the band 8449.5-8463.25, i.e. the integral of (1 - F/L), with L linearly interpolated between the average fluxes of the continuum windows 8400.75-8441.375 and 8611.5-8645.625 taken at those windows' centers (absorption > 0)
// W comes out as 1.0 angstroms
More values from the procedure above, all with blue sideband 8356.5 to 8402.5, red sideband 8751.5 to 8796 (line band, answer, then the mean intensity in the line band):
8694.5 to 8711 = 0.7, 117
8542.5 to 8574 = 2.2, 112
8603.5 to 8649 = 1.1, 119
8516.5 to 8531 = 1.3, 109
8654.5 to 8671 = 1.4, 112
